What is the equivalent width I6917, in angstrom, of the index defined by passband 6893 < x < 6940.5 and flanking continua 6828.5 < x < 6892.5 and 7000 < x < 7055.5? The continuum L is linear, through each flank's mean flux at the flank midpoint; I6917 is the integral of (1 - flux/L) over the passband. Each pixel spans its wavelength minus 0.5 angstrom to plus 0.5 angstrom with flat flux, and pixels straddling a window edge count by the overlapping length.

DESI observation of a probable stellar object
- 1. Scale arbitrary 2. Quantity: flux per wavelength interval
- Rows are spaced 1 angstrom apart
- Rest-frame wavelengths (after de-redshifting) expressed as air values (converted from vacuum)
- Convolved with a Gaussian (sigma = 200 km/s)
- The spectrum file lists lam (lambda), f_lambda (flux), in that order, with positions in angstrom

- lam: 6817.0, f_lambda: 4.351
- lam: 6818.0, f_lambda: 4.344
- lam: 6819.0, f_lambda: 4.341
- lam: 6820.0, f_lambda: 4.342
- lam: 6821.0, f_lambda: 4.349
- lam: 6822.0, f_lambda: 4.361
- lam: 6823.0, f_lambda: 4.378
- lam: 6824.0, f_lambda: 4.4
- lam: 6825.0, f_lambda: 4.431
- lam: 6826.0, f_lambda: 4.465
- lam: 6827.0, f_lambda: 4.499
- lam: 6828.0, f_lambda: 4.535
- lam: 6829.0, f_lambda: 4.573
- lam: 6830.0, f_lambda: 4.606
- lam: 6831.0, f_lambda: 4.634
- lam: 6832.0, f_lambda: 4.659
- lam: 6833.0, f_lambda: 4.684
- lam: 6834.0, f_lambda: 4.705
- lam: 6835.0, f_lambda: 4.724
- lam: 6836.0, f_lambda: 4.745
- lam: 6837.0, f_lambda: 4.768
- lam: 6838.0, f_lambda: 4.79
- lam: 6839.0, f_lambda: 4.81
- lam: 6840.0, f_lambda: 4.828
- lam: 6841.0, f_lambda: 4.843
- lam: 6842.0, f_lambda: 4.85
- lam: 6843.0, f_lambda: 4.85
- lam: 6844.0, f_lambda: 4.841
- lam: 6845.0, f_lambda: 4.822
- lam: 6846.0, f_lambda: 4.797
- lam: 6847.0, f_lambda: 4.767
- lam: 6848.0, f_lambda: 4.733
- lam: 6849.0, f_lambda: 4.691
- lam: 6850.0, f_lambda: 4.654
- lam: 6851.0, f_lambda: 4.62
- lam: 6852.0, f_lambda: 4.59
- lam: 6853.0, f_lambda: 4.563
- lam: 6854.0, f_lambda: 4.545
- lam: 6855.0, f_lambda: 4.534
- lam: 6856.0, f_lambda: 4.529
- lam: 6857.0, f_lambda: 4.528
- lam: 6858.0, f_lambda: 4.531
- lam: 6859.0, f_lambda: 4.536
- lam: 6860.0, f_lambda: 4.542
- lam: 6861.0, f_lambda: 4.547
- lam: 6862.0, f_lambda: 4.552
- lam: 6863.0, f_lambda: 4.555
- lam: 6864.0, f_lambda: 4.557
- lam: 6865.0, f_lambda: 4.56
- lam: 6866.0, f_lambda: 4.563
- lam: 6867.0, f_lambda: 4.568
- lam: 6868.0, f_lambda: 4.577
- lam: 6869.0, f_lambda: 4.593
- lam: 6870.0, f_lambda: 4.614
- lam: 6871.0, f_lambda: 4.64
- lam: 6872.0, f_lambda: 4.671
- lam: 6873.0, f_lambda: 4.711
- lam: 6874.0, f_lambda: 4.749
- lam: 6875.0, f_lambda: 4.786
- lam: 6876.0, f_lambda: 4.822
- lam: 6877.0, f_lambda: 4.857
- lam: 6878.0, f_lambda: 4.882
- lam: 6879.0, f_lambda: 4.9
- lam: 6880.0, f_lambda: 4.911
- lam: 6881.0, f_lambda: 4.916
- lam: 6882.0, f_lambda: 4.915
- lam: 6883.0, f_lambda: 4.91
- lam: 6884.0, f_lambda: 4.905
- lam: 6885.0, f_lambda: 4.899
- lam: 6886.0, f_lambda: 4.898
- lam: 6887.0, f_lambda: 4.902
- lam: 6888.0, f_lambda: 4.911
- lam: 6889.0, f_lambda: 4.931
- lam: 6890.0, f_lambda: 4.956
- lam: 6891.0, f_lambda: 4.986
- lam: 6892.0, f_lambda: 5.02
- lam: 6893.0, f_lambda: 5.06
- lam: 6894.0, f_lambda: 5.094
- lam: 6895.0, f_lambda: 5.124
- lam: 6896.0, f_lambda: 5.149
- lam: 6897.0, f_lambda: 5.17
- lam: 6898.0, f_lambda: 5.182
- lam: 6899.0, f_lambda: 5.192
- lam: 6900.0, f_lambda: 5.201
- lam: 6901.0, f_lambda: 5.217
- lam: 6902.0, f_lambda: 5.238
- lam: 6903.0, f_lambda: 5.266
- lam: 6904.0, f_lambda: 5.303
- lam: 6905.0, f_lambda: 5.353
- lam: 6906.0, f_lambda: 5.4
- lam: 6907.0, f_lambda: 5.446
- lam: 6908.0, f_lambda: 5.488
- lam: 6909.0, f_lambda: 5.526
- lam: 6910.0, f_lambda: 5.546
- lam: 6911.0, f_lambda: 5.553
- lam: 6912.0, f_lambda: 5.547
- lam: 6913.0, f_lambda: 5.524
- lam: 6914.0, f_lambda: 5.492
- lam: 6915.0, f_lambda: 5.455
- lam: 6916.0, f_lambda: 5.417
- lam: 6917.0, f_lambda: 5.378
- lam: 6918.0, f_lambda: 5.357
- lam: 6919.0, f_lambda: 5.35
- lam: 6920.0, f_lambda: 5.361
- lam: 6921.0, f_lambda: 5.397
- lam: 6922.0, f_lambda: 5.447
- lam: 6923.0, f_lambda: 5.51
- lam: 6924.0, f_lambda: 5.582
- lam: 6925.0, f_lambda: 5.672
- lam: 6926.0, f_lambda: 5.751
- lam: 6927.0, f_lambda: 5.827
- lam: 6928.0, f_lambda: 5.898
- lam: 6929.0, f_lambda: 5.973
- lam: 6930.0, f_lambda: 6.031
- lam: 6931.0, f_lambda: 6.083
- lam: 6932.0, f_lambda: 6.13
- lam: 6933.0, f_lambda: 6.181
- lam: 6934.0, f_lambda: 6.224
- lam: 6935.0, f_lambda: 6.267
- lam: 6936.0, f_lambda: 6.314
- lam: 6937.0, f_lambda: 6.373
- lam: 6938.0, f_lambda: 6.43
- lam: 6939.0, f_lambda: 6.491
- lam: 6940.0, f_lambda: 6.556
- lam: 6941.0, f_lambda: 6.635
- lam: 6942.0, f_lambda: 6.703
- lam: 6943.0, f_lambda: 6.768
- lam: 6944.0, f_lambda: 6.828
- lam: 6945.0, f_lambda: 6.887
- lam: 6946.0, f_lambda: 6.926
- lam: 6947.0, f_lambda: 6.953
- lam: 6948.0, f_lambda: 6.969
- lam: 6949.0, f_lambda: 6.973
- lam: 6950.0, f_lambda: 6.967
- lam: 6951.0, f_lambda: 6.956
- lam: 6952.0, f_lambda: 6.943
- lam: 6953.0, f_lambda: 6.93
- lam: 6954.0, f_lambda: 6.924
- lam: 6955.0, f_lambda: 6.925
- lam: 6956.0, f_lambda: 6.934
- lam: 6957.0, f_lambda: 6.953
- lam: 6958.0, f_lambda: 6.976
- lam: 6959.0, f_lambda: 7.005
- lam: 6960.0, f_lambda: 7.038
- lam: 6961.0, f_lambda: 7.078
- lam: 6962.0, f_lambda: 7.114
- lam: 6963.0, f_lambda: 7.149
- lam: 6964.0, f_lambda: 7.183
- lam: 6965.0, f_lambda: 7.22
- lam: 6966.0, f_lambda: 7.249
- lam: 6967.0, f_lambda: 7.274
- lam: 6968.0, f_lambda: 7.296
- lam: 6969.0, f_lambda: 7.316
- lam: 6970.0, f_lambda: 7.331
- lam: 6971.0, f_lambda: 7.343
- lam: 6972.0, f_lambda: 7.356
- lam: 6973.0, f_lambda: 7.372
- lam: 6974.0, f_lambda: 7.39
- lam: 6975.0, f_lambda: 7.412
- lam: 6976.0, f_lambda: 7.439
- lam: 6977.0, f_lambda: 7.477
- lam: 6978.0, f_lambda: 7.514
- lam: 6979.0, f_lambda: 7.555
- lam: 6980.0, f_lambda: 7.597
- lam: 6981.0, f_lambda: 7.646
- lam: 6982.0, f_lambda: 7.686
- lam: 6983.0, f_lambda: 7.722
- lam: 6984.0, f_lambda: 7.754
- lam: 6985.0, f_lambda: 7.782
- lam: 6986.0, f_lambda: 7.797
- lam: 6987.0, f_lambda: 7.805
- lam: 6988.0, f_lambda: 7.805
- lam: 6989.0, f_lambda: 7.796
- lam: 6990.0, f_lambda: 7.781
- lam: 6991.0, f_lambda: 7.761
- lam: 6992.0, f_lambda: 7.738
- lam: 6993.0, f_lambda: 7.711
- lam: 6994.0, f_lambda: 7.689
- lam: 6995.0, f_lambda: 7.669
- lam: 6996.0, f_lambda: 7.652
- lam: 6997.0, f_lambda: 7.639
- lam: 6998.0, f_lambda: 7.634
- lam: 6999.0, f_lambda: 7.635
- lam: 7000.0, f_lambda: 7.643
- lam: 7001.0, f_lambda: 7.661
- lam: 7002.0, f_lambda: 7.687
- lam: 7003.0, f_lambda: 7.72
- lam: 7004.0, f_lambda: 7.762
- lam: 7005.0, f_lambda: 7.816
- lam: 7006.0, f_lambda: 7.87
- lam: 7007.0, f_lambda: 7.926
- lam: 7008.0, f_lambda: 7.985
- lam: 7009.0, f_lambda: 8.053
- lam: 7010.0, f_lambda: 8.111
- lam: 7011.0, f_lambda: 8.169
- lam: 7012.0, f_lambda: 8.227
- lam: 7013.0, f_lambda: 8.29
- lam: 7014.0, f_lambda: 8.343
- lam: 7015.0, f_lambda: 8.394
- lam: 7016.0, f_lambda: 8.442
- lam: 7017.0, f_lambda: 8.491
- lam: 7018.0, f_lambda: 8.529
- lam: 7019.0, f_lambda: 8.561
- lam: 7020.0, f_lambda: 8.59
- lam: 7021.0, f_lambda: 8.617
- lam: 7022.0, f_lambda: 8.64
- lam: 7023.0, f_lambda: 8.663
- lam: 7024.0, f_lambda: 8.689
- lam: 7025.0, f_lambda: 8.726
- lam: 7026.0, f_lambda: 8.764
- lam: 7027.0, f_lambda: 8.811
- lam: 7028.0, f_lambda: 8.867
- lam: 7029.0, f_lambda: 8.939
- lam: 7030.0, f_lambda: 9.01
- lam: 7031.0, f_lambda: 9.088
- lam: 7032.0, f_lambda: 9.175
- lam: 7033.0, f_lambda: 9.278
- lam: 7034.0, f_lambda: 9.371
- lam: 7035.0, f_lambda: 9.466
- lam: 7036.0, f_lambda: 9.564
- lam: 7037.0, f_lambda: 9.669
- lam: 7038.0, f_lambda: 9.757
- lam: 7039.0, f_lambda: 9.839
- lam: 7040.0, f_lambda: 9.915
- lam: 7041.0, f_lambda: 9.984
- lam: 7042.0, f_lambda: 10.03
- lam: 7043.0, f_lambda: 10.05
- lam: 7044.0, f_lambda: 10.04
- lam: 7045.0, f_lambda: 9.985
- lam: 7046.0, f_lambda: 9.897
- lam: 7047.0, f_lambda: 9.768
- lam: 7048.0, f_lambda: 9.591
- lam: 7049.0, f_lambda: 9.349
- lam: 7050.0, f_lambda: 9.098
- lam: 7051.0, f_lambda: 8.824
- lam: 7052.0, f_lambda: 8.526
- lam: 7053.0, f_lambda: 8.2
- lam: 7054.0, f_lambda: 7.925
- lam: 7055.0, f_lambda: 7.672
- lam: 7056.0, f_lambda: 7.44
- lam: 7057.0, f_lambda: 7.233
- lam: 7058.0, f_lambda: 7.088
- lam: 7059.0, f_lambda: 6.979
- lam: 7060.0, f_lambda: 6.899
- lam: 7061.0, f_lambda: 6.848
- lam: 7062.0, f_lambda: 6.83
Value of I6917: 3.7 angstrom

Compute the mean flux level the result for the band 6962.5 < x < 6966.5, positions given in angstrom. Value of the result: 7.2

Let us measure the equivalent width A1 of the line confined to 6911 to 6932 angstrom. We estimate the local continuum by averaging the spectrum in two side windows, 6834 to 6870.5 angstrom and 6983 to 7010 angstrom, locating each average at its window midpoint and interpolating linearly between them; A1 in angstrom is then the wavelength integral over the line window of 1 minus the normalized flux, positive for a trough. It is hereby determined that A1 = 1.8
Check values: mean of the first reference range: 4.66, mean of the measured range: 5.61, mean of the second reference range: 7.77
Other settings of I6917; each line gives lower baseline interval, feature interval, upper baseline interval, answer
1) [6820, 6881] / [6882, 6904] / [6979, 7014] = 2.0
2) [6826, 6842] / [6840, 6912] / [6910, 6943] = 4.7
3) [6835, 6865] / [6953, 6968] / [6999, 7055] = 0.3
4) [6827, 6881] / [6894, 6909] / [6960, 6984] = 1.3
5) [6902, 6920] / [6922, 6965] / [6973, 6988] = -0.7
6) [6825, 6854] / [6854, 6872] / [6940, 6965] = 2.1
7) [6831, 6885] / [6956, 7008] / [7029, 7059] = 0.7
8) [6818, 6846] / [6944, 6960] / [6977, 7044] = 0.4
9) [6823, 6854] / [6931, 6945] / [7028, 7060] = 0.7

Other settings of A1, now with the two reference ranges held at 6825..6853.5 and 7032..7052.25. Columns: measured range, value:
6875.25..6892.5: 2.6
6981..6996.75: 1.1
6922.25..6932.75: 1.5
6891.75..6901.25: 1.5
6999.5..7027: 2.0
